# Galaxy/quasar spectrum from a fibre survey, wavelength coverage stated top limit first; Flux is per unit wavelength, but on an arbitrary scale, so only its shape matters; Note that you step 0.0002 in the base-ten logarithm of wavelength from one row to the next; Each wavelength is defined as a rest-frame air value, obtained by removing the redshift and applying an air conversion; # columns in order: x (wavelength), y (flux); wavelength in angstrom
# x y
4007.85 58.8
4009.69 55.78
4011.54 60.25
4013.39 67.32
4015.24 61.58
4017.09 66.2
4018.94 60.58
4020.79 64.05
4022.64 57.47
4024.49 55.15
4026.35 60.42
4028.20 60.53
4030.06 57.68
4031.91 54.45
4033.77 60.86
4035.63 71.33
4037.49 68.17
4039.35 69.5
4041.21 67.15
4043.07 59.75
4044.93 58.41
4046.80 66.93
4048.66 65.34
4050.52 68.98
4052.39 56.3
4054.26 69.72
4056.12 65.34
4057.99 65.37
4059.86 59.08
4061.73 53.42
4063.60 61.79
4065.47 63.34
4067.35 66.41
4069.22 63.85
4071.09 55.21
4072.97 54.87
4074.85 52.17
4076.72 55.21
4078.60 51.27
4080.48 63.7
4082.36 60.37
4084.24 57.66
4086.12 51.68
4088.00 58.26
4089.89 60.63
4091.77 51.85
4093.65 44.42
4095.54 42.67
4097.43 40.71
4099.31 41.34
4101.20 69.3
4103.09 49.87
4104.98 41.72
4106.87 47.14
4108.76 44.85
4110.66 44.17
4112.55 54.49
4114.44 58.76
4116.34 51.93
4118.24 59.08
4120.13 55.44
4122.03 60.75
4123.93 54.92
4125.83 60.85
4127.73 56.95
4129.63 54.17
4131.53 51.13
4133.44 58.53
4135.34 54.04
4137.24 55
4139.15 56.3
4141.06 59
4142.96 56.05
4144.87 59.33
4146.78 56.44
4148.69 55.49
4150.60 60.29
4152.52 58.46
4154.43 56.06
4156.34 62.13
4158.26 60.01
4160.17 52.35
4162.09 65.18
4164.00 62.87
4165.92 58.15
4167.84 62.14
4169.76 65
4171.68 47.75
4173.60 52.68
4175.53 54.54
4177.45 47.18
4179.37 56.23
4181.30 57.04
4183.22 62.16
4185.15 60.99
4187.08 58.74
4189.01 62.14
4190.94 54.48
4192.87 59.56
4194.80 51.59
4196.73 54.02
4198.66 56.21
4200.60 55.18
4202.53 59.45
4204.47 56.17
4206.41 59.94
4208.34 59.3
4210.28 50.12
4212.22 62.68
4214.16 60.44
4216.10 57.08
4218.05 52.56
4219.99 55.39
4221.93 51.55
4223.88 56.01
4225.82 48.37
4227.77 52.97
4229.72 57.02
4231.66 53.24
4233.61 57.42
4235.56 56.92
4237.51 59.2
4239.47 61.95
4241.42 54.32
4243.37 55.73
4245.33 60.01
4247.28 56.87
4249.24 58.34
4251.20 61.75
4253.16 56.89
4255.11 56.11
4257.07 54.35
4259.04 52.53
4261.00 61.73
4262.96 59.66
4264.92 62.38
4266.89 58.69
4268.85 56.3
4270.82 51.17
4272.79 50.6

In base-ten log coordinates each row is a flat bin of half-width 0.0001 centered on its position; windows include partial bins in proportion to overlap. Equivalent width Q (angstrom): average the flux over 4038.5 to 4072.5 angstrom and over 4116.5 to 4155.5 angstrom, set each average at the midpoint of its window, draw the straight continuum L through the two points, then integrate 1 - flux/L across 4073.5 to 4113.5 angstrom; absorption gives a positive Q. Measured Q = 5.7 angstrom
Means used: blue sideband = 63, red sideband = 56.8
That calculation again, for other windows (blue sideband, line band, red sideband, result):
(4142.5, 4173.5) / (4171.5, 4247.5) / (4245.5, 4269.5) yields 2.68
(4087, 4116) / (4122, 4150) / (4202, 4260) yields -2.57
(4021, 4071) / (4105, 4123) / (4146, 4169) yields 2.40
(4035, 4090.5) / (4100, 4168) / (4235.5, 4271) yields 4.40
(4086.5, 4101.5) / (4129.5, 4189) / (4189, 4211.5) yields -3.69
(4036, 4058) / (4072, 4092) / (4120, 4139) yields 1.66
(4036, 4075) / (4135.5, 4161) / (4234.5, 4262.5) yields 1.24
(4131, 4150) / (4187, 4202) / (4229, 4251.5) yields 0.15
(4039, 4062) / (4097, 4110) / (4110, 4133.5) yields 2.15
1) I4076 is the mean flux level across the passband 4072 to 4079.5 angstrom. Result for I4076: 53.4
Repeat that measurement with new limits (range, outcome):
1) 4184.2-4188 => 59.8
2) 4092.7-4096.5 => 43.5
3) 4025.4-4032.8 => 58.3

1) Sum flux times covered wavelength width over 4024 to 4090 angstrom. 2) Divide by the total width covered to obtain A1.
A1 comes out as 60.9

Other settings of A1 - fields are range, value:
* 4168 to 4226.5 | 56.3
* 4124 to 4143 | 56.2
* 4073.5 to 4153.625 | 54.2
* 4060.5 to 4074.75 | 59.4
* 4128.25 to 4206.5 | 57.1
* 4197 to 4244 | 56.2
